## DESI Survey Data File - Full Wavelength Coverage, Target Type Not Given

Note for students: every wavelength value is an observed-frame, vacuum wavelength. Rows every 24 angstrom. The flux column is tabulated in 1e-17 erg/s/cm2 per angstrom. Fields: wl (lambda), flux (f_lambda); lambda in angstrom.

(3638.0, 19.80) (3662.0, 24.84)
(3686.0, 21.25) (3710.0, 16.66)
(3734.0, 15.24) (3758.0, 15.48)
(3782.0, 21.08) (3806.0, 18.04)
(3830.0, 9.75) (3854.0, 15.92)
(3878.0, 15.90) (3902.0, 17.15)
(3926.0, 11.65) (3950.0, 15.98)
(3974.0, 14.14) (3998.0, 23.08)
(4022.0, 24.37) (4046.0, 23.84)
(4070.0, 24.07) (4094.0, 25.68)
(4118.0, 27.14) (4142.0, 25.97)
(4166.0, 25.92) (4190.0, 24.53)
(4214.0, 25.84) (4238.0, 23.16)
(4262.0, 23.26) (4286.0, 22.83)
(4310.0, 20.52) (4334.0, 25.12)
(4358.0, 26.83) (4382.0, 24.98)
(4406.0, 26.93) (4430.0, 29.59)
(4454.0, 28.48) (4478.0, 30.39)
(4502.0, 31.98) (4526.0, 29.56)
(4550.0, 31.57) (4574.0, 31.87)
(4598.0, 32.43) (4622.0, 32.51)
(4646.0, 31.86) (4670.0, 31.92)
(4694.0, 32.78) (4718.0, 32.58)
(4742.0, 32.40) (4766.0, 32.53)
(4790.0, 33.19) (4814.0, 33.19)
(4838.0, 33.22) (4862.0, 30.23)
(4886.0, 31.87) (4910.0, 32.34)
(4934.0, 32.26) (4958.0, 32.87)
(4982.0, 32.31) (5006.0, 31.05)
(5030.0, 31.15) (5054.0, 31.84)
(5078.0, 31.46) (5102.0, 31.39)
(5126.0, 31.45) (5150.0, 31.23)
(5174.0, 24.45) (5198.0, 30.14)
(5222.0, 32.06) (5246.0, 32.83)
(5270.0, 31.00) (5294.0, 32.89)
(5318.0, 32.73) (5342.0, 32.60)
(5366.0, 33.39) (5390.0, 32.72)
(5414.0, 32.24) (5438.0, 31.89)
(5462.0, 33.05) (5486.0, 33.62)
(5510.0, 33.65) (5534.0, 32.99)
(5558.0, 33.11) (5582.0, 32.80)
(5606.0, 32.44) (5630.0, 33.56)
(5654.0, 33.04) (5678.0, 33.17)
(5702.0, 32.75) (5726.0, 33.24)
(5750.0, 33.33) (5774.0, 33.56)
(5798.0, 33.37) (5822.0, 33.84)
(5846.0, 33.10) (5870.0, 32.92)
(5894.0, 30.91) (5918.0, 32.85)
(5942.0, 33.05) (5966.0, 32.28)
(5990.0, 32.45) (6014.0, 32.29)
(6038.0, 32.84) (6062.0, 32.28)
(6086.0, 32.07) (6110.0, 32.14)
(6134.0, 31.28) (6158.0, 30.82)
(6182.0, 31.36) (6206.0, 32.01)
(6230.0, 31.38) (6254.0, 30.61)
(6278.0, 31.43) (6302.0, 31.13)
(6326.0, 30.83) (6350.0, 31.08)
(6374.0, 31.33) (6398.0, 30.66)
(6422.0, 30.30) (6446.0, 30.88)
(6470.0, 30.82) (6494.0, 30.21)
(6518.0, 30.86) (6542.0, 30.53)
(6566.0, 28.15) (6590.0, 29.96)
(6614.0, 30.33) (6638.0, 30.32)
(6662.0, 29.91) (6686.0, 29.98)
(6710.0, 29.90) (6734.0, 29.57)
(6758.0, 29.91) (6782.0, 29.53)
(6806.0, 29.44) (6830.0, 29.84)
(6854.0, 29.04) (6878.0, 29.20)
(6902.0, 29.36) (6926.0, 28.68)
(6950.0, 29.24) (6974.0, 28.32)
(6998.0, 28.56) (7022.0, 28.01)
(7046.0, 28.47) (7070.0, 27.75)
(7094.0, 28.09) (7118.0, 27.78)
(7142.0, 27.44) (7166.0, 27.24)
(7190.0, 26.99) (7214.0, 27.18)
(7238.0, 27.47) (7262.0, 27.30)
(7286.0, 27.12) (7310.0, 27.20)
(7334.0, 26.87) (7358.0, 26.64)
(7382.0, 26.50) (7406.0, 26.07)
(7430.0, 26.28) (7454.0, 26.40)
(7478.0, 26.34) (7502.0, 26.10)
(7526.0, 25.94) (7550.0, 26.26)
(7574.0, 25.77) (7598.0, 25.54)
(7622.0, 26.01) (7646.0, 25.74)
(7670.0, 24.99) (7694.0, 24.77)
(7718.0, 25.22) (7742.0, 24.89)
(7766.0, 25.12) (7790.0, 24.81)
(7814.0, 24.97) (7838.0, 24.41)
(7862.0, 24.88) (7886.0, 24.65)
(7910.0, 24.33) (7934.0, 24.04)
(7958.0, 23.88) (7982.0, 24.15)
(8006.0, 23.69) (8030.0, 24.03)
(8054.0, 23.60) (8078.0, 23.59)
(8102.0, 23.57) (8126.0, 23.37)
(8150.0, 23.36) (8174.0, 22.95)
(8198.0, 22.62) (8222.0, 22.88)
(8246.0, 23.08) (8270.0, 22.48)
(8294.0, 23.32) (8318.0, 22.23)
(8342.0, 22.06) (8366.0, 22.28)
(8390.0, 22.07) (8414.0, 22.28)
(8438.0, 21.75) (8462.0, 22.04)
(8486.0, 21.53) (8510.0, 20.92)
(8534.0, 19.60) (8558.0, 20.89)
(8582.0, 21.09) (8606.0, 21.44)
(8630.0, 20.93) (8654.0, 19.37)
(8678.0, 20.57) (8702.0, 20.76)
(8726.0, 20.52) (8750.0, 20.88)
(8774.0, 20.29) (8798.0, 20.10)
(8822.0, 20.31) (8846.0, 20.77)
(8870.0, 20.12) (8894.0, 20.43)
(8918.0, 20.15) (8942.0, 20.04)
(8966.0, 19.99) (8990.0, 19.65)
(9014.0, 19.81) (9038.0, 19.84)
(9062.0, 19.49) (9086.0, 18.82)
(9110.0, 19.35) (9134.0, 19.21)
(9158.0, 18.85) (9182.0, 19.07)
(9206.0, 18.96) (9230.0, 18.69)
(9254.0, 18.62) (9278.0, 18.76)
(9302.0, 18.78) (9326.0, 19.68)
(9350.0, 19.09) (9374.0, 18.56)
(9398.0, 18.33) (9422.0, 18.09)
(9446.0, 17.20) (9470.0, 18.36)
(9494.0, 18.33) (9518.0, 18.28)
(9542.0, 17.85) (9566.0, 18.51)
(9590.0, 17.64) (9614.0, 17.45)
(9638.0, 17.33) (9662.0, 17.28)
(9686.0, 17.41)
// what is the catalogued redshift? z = 0.000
